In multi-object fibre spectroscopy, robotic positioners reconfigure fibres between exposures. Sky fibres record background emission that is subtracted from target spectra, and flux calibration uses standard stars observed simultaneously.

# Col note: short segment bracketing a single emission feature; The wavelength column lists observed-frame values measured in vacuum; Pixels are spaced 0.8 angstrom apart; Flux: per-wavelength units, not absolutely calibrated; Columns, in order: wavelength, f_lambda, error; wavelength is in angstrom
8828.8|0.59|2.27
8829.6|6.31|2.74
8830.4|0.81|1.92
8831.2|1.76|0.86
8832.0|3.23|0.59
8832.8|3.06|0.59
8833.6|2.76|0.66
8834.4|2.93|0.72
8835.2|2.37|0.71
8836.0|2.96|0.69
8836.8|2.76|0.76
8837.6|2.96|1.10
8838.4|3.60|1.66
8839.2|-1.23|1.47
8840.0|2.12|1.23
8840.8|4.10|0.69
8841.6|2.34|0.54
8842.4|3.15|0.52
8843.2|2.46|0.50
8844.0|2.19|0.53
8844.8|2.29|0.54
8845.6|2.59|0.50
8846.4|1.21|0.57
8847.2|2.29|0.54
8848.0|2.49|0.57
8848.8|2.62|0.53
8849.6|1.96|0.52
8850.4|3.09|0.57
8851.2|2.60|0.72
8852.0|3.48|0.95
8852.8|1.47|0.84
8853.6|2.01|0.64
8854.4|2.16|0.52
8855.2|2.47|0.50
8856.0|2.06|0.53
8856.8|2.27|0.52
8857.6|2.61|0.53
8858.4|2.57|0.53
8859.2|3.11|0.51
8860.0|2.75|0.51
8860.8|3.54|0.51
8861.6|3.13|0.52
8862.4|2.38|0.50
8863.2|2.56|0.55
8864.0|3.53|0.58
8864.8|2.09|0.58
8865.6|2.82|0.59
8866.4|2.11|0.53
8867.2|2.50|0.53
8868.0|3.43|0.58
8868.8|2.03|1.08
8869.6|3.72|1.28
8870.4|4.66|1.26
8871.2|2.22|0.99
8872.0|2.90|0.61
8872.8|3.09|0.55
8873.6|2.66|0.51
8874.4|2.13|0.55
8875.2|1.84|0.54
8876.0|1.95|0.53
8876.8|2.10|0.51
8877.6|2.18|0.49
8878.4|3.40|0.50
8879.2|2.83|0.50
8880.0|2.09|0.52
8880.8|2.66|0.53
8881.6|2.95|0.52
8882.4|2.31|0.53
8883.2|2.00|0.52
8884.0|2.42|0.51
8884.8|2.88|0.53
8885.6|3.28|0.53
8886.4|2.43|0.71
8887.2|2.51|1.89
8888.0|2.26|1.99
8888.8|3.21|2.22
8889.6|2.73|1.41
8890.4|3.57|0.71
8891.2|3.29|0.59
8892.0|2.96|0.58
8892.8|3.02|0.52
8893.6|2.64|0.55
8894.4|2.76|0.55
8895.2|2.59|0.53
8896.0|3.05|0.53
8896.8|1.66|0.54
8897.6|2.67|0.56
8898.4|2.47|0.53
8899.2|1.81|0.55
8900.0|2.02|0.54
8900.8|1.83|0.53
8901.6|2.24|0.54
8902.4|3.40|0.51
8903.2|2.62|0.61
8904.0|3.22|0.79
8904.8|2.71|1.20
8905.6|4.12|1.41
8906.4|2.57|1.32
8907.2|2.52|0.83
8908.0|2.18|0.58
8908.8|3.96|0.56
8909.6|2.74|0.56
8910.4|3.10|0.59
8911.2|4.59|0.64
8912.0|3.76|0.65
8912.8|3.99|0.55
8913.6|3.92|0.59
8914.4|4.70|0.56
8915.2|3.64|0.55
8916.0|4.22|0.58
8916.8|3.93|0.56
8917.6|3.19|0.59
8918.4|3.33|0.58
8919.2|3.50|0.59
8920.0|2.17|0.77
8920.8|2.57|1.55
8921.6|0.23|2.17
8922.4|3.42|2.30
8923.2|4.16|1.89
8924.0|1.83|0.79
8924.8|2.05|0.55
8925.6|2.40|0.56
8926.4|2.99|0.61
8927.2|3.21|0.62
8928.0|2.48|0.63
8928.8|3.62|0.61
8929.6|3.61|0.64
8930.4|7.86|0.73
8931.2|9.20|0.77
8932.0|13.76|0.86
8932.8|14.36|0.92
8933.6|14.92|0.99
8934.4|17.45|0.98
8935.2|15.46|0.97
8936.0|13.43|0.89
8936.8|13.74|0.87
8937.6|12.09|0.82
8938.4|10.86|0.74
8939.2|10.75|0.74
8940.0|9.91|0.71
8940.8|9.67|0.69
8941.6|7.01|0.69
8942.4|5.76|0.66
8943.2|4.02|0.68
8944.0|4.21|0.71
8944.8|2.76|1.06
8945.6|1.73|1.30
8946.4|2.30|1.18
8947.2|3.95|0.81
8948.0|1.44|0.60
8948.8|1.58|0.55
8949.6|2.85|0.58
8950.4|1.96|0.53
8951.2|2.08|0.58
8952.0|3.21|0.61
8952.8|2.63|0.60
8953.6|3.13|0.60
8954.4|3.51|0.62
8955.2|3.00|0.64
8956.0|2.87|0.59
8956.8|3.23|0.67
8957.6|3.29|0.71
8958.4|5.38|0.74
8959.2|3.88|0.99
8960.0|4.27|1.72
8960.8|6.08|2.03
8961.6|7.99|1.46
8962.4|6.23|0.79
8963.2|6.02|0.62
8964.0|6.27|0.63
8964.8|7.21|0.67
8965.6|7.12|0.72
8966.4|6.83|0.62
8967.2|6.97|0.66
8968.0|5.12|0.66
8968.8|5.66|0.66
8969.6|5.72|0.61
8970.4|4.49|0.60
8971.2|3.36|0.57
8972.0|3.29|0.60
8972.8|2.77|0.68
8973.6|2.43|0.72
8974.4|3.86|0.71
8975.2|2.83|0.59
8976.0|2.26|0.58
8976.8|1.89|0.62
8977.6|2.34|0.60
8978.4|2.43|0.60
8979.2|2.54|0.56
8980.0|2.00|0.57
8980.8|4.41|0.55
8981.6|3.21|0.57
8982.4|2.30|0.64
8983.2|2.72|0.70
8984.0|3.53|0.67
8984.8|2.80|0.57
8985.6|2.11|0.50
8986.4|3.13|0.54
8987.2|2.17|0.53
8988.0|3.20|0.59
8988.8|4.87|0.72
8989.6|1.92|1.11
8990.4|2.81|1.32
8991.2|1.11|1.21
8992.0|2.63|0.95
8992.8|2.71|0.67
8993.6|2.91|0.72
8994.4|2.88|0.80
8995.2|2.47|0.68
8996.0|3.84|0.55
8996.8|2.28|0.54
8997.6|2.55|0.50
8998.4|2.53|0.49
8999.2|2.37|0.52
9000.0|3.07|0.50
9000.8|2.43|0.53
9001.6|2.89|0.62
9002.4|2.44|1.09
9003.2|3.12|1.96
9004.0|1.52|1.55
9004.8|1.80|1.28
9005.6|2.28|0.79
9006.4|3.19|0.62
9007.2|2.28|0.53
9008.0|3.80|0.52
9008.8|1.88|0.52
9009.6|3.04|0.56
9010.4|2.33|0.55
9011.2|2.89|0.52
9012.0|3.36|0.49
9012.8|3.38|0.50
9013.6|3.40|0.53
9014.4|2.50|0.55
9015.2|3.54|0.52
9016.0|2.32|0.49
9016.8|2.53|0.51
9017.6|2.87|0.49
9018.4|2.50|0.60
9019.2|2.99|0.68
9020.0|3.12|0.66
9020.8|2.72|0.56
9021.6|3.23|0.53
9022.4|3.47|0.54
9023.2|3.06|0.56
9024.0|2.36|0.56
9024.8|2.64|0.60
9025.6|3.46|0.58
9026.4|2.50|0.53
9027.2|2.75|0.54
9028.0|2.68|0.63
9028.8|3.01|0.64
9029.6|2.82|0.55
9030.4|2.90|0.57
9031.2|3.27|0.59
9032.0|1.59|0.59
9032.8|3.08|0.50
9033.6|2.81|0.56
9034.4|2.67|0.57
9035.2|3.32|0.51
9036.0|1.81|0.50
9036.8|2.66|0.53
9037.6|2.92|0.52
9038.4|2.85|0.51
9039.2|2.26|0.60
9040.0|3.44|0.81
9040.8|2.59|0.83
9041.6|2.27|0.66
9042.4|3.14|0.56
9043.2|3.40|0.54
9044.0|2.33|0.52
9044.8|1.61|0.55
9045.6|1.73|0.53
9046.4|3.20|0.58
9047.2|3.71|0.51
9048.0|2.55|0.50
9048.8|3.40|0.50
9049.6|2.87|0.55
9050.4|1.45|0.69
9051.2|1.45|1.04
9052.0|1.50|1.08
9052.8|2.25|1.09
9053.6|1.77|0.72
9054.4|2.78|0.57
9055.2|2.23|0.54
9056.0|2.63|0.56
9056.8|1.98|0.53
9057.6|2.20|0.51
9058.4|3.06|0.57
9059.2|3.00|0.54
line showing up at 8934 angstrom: H-alpha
